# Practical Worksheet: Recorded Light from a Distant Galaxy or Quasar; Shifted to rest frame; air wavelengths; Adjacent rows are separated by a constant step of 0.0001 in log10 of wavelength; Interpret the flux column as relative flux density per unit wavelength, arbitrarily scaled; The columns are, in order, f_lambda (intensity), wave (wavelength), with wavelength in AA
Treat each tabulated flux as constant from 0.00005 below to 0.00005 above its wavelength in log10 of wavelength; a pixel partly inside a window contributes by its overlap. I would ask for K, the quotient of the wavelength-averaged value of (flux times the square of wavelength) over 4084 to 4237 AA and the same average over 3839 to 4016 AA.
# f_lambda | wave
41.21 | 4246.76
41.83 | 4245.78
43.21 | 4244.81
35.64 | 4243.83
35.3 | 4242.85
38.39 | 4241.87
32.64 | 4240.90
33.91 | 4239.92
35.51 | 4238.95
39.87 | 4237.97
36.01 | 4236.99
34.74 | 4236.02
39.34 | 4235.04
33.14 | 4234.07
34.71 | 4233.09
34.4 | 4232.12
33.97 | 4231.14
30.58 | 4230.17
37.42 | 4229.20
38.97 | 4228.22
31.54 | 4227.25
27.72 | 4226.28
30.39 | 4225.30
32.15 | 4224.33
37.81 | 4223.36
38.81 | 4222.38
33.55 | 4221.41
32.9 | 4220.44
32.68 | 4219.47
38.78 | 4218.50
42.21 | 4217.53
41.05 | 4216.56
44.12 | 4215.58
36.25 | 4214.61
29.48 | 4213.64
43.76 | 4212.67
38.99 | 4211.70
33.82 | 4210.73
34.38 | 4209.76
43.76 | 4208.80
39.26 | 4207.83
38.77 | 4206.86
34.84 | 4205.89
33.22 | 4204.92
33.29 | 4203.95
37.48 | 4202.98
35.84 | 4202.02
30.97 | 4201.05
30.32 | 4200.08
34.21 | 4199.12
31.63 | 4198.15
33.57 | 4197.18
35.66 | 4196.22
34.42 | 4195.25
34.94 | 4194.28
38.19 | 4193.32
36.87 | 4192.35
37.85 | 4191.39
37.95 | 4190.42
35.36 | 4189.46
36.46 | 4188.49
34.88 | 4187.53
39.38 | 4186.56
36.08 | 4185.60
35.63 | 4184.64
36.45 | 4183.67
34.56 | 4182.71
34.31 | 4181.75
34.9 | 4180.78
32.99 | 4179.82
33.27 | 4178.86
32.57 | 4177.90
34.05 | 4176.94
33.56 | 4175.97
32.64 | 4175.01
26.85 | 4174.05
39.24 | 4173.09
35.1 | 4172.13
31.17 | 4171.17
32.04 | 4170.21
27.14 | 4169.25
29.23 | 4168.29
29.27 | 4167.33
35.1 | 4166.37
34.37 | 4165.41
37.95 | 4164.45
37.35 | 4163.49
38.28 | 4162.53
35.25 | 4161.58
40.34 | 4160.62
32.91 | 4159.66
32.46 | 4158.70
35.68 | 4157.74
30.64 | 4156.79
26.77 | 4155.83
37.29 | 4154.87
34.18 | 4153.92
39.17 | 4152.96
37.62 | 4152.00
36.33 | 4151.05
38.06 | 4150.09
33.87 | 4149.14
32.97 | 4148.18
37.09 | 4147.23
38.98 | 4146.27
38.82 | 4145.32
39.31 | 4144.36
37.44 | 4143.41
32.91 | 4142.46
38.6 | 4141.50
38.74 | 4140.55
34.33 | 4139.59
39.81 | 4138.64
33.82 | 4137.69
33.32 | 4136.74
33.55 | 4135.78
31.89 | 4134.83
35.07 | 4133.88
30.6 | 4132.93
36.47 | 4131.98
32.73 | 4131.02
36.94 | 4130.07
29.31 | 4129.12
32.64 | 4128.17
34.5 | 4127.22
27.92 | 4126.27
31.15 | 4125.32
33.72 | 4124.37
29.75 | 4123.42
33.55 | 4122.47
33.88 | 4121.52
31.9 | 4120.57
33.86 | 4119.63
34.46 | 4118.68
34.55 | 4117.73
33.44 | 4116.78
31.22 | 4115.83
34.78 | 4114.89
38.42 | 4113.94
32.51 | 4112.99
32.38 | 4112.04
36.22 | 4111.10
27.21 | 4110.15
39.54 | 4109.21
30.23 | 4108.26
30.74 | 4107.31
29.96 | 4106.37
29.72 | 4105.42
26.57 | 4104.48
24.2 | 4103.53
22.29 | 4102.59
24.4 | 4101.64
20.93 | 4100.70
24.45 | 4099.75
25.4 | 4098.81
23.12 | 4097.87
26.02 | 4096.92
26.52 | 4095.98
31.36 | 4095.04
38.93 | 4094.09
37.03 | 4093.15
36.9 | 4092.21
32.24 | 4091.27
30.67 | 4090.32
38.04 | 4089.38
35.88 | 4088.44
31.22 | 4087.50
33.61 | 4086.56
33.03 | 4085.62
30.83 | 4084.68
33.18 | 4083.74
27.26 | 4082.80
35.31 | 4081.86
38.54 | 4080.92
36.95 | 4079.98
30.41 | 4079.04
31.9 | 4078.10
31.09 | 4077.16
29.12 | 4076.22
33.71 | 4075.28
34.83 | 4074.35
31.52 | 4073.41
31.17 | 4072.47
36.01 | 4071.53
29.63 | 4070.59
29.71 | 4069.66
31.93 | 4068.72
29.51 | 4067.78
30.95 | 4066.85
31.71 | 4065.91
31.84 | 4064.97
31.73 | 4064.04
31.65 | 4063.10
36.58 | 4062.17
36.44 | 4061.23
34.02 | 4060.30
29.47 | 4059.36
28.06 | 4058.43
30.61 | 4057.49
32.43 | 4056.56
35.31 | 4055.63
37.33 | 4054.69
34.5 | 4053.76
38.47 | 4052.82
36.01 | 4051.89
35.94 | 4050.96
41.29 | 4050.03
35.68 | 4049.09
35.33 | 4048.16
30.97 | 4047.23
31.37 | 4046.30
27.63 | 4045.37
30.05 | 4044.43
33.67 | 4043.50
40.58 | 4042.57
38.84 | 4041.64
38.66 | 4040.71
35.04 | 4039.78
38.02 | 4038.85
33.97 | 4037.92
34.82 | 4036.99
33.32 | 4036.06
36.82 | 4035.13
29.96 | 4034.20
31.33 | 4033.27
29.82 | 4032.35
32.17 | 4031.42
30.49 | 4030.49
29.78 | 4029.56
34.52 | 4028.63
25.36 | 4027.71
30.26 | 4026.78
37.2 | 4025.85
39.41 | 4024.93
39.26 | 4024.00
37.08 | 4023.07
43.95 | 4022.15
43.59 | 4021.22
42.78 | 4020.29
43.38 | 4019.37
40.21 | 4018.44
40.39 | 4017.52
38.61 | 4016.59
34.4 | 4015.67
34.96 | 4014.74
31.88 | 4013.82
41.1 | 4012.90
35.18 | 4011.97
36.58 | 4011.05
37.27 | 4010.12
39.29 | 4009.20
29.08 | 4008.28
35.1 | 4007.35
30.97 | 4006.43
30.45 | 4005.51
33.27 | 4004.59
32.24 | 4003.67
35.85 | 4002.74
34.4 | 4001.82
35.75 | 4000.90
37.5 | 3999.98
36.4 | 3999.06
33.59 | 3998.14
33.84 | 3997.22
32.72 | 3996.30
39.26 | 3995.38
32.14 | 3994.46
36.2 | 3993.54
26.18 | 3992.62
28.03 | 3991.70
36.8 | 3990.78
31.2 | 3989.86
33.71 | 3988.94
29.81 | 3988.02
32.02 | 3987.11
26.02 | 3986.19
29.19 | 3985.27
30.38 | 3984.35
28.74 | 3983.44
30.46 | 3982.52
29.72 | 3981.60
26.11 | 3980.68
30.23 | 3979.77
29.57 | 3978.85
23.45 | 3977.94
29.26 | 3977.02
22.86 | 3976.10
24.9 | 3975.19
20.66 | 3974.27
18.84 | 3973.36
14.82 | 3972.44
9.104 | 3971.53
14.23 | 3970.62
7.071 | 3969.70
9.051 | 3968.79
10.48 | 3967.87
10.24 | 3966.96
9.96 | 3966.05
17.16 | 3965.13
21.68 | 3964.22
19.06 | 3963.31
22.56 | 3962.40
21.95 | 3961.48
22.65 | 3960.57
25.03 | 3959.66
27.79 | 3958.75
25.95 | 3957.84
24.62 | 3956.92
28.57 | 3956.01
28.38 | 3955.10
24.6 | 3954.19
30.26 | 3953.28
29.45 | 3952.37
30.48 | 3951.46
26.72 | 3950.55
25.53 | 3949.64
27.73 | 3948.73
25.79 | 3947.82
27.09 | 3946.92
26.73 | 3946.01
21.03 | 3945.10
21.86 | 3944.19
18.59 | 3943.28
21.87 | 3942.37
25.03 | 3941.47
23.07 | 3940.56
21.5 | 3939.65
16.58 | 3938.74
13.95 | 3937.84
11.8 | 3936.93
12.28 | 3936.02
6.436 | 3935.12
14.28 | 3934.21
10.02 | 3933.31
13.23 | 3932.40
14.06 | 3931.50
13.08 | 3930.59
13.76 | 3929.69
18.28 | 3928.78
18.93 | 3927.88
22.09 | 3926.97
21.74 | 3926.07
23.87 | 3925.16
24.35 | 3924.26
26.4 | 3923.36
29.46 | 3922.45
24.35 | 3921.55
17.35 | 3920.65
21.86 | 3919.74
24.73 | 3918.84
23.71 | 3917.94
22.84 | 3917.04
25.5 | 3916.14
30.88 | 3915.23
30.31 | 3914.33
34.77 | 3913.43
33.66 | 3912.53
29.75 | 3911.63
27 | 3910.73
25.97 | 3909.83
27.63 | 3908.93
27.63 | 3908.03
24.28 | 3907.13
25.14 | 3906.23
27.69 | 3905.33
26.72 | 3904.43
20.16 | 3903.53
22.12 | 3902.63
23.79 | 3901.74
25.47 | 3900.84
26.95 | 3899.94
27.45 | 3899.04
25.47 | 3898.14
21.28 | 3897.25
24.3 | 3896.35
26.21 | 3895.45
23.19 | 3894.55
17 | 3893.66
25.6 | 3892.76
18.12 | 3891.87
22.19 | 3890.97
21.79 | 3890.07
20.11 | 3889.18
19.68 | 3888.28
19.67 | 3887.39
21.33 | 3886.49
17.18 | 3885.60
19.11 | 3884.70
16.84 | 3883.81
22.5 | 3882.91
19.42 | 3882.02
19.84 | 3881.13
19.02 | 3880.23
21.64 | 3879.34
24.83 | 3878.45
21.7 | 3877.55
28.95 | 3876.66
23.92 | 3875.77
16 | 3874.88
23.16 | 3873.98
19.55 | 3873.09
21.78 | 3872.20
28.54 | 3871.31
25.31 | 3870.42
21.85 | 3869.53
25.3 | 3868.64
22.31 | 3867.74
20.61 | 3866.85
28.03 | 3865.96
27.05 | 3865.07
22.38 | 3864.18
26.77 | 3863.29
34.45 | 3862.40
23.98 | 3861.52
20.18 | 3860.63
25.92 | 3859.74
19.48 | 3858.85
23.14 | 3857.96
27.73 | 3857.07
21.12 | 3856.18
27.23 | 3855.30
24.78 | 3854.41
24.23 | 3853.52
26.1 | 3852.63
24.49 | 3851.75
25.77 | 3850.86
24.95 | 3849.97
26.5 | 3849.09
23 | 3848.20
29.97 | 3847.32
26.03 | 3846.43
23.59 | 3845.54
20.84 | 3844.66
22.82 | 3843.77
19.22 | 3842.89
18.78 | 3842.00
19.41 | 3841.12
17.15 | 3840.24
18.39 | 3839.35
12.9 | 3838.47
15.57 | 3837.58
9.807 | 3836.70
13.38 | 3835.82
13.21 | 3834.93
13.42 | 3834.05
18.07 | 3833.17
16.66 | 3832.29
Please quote 1.55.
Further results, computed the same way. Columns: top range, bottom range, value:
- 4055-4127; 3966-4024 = 1.09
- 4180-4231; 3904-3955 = 1.78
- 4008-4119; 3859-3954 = 1.58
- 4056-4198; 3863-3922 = 1.57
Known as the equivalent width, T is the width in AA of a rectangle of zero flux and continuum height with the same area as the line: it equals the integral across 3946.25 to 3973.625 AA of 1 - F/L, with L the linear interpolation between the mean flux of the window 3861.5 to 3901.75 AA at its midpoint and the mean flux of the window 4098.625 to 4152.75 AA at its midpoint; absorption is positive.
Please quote 5.0 AA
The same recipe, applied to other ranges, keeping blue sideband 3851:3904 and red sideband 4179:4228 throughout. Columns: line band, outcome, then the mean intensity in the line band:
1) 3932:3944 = 4.4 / 16.2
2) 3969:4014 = -3.6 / 29.8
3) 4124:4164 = -1.9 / 35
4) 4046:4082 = -3.6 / 33.3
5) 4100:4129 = 1.0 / 31.1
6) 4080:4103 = 0.3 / 30.9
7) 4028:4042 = -2.2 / 33.7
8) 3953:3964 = 0.5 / 25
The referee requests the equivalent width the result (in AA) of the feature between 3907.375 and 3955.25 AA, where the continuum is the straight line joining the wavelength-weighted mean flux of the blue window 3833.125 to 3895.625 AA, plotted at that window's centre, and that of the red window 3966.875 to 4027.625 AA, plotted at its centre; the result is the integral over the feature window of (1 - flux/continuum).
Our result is 6.61 AA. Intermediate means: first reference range 21.9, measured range 22.8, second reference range 31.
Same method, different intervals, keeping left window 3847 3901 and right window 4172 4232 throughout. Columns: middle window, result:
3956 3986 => 5.8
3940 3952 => 0.6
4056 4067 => -0.7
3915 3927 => 0.4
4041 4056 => -2.8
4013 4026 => -4.8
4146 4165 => -1.1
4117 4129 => 0.0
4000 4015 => -3.4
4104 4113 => 0.1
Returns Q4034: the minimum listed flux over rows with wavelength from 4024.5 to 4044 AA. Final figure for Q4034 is 25.36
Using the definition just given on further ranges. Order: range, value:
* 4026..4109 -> 20.93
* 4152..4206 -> 26.77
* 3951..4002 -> 7.071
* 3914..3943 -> 6.436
